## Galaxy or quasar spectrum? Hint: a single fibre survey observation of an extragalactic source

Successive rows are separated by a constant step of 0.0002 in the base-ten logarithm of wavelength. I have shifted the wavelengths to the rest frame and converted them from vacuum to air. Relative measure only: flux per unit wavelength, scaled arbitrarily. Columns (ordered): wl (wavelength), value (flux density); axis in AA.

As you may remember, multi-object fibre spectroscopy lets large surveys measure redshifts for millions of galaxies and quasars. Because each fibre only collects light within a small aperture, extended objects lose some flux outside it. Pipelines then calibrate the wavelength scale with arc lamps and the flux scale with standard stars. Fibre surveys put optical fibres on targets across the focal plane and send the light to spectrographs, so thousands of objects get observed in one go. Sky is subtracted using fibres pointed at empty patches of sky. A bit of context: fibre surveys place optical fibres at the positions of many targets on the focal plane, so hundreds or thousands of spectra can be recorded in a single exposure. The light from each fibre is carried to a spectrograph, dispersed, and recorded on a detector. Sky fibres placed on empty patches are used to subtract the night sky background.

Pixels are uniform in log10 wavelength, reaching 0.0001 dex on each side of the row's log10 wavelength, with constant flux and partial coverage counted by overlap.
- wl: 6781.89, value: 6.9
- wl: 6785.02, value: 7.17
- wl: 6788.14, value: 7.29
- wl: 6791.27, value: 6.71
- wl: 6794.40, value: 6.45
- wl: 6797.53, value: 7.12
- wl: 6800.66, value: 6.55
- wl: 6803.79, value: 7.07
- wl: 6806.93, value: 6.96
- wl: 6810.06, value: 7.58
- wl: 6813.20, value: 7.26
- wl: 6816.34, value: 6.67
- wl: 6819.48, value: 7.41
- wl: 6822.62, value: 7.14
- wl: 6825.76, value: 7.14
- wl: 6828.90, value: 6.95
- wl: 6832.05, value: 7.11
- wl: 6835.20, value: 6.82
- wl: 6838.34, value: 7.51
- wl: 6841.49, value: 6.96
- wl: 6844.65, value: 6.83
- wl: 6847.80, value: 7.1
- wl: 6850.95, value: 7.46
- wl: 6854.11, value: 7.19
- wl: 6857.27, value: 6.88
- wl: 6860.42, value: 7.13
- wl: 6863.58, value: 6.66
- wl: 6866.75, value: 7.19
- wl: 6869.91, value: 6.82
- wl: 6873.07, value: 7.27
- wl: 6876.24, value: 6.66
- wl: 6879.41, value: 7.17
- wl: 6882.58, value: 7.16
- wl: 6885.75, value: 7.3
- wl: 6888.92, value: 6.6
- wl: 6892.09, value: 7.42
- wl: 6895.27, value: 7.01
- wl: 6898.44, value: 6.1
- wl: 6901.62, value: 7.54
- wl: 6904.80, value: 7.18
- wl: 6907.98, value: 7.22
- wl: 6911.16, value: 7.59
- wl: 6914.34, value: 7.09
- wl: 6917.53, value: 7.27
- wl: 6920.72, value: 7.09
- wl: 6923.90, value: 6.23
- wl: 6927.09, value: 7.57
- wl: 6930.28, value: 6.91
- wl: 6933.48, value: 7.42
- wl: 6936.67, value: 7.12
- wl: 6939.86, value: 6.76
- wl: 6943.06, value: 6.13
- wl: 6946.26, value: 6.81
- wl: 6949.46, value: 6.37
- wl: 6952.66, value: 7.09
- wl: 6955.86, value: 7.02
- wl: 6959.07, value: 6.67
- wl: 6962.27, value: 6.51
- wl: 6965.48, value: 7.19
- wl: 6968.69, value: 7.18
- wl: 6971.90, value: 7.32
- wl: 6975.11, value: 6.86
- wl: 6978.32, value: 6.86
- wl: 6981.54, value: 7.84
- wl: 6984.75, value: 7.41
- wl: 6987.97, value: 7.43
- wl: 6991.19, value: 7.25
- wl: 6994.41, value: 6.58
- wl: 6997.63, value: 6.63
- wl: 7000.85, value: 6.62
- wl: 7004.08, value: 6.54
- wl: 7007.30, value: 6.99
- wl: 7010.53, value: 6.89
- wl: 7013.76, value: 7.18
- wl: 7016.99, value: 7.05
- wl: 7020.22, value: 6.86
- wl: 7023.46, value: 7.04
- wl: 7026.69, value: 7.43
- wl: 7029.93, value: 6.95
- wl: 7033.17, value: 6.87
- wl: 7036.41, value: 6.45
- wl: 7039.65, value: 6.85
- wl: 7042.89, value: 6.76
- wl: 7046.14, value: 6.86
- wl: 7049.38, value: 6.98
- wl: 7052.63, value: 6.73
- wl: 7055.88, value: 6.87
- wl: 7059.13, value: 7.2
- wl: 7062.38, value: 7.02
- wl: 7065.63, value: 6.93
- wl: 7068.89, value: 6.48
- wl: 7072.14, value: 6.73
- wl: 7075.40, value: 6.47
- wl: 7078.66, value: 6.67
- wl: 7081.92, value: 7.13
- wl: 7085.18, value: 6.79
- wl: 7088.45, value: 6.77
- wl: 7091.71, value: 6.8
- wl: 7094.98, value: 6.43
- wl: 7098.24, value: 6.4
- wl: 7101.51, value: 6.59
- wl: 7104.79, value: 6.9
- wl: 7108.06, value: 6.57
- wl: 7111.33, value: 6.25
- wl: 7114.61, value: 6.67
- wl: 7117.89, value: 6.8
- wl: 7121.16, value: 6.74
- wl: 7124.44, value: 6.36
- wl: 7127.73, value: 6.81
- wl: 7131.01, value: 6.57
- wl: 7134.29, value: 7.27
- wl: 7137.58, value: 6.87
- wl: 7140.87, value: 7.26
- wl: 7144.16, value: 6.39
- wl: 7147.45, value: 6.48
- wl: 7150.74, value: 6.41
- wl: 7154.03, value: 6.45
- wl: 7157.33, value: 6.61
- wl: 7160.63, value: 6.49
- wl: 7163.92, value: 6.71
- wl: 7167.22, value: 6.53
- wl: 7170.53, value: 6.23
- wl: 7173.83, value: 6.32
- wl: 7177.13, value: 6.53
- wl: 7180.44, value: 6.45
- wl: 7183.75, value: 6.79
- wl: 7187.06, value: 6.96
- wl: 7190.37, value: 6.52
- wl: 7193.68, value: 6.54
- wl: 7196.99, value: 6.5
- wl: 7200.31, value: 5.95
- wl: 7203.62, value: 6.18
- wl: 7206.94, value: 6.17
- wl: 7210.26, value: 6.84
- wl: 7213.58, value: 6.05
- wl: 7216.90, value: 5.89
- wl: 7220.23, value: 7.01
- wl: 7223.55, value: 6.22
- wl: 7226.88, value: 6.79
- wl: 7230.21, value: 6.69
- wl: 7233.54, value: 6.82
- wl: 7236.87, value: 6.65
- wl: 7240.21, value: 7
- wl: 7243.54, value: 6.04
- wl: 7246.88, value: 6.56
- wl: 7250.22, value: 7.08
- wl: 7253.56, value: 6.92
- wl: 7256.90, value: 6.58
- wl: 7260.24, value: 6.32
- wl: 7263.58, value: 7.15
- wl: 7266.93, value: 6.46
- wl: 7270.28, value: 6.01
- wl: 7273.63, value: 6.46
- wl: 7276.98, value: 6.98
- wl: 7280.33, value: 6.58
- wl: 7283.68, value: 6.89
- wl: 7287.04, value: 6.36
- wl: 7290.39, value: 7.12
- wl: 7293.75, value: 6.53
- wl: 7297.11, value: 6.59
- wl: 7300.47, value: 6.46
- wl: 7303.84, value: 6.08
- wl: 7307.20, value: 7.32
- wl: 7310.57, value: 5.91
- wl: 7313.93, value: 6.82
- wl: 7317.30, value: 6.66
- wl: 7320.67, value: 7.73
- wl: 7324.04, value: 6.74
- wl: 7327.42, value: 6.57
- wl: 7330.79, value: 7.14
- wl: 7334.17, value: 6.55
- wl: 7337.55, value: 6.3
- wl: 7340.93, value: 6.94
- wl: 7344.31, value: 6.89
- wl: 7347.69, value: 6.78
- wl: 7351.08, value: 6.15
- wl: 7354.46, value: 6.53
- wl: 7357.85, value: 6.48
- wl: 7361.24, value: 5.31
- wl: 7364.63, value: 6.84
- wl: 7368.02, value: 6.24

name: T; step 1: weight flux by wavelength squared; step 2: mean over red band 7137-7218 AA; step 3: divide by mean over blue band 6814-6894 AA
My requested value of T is 1.01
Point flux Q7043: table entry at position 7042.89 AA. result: 6.76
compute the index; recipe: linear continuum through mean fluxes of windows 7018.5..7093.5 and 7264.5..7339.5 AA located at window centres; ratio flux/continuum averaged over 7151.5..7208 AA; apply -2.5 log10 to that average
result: 0.05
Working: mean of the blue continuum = 6.85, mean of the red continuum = 6.65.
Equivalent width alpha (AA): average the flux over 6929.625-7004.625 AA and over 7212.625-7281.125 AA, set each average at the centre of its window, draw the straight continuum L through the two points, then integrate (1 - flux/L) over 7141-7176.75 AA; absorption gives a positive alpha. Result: 1.08 AA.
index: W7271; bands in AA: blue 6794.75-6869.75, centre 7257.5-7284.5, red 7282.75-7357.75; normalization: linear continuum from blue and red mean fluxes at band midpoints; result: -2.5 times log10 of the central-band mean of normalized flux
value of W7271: 0.02 mag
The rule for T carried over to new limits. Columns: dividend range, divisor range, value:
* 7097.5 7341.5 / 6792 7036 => 1.03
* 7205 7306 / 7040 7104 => 1.02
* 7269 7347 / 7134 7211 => 1.06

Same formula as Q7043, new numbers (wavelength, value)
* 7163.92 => 6.71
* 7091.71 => 6.8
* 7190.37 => 6.52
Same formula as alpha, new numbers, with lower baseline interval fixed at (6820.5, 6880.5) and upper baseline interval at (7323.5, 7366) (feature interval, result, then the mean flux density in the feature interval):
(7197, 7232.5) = 1.5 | 6.39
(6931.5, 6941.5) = -0.2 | 7.09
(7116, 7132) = 0.3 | 6.66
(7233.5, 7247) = 0.1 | 6.59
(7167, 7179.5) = 0.6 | 6.39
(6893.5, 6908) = 0.0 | 6.99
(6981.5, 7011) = -0.3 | 6.98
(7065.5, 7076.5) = 0.3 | 6.62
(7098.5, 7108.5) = 0.2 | 6.66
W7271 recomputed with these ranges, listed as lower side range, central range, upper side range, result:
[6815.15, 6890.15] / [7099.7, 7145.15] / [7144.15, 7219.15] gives -0.028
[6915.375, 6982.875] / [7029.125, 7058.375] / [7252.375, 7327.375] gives 0.009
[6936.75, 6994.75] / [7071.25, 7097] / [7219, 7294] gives 0.020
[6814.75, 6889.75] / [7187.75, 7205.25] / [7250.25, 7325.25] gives 0.063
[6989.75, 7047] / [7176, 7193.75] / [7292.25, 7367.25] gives 0.014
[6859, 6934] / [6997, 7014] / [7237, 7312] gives 0.022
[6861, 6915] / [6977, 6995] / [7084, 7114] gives -0.065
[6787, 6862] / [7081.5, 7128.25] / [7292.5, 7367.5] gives 0.024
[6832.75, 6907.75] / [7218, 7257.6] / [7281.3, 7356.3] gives 0.010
